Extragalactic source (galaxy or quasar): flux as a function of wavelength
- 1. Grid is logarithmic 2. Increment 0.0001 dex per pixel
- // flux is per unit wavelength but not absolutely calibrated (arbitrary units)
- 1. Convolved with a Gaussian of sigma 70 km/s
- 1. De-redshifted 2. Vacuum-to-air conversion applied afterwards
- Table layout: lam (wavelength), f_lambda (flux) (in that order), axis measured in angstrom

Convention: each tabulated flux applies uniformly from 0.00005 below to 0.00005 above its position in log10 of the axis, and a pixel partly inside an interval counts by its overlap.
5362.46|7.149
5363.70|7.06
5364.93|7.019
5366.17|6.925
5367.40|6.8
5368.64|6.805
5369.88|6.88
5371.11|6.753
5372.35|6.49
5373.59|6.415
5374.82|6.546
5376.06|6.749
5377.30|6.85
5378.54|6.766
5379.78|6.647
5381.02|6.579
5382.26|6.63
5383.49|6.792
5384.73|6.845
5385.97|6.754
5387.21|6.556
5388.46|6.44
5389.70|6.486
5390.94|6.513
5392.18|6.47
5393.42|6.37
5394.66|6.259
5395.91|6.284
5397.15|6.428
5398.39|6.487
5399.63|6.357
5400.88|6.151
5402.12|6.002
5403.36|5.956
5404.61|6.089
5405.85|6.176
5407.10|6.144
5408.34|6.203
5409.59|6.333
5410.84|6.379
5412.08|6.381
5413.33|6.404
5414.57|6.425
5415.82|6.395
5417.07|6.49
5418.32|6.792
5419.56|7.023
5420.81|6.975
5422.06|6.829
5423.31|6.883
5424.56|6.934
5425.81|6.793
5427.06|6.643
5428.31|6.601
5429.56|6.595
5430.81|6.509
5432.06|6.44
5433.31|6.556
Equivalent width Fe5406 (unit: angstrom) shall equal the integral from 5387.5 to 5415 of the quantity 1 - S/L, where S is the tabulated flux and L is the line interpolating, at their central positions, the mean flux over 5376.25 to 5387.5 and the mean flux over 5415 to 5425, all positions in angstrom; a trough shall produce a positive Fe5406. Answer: 1.8 angstrom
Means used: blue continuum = 6.72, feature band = 6.31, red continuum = 6.78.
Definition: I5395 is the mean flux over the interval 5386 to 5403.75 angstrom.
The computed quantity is 6.36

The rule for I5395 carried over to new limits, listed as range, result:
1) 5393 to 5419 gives 6.31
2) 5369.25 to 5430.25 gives 6.53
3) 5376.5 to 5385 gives 6.73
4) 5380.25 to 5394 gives 6.59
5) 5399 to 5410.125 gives 6.16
